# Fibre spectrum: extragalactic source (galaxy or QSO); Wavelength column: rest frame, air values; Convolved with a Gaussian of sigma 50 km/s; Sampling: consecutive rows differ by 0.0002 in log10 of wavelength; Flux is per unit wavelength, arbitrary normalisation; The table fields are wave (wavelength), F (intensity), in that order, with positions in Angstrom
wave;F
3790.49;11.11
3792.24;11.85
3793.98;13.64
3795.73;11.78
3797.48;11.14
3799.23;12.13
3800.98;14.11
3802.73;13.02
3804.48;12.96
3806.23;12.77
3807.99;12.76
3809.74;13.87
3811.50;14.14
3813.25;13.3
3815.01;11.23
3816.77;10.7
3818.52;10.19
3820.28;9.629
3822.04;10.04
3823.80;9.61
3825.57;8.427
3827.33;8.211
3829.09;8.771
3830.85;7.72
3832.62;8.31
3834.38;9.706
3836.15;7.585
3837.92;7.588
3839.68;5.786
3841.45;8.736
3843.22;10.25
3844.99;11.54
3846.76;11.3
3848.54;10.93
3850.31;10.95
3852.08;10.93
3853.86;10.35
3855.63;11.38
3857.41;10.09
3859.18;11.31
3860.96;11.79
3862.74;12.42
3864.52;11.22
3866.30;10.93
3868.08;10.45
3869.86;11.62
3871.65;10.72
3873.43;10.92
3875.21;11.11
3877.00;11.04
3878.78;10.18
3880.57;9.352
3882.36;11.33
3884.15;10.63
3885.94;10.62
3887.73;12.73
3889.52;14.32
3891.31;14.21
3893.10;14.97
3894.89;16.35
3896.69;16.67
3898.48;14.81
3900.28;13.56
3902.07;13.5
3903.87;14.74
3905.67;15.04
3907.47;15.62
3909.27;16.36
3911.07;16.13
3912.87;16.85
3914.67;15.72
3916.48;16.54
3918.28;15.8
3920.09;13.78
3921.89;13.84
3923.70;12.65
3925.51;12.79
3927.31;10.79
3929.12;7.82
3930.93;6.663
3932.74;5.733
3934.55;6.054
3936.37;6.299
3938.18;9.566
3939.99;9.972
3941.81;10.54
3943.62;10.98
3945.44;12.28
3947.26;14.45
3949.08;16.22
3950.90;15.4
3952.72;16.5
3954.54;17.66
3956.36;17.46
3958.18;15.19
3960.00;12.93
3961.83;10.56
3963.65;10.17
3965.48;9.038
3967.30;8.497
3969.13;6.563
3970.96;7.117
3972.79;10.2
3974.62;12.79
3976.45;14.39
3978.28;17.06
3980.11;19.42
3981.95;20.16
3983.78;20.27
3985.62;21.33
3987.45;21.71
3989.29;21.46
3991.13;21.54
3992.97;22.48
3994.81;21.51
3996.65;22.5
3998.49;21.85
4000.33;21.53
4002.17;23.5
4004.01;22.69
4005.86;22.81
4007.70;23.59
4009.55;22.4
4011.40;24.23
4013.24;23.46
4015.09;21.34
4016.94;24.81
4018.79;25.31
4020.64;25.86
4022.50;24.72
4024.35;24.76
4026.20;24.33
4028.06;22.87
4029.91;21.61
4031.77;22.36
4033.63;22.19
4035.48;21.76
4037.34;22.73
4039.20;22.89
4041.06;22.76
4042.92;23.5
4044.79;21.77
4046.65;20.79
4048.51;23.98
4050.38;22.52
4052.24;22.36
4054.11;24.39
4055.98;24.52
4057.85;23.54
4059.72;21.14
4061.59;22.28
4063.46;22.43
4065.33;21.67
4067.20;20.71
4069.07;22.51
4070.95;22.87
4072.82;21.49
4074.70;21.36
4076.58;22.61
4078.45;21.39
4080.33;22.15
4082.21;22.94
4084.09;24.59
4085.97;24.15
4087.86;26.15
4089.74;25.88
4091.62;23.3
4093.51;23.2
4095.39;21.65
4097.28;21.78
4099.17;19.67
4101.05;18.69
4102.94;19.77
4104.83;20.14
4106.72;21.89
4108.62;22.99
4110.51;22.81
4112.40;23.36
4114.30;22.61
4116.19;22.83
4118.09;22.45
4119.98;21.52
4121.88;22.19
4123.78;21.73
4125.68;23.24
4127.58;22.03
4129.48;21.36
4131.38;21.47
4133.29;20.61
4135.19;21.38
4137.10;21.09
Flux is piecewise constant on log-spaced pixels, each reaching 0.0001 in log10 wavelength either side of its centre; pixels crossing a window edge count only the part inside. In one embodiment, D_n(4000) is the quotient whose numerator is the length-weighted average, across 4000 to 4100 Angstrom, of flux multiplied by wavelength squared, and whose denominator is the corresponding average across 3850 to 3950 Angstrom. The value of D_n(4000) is 2.0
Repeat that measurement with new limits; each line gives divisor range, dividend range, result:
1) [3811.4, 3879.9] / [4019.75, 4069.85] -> 2.47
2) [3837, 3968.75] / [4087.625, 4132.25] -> 2.03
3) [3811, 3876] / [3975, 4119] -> 2.42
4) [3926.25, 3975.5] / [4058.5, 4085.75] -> 2.14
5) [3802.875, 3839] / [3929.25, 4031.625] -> 1.80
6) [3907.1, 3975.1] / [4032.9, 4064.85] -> 1.97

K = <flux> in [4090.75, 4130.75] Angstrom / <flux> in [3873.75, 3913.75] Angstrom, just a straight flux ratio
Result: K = 1.6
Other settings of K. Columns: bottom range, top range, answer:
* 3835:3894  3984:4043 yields 2.10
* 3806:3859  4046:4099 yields 2.23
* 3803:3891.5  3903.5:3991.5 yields 1.27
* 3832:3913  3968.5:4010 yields 1.61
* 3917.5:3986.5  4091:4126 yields 1.73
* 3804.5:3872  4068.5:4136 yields 2.12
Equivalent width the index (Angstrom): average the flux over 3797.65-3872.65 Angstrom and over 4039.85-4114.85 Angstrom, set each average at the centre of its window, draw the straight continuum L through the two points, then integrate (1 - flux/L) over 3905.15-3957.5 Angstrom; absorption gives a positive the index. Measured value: 8.1 Angstrom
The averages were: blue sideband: 10.7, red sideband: 22.5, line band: 12.9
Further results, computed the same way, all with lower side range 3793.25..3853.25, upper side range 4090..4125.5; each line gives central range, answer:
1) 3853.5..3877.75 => 2.4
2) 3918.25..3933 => 3.6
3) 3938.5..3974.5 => 8.5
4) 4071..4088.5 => -1.8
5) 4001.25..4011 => -2.8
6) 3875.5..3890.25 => 2.0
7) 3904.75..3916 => -1.5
